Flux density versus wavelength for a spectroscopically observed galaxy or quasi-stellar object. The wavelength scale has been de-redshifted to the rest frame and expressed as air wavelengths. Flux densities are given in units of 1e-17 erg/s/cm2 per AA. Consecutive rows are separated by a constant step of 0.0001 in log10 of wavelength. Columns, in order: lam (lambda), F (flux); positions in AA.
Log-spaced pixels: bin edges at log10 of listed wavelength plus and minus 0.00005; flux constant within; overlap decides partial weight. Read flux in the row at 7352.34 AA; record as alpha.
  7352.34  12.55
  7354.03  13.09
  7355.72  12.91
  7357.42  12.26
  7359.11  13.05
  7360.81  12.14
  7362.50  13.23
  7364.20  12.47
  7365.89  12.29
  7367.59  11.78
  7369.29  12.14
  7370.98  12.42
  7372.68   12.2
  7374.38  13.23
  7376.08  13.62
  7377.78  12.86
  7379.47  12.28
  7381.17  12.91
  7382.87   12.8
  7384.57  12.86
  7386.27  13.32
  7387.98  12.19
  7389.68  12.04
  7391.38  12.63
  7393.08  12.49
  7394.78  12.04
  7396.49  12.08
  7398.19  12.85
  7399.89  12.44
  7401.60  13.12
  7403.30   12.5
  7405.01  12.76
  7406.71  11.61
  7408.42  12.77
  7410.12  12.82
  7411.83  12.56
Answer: 12.55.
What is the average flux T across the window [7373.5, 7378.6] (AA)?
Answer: 13.2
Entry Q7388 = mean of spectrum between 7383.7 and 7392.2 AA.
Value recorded 12.6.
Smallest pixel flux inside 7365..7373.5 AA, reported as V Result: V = 11.78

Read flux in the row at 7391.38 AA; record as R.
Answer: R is 12.63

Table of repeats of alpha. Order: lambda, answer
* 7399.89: 12.44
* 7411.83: 12.56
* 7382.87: 12.8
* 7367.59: 11.78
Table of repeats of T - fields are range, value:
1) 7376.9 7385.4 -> 12.8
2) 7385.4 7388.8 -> 12.7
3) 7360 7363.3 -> 12.7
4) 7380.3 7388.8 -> 12.8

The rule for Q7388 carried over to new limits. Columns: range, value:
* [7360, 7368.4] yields 12.4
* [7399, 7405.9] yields 12.7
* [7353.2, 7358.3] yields 12.8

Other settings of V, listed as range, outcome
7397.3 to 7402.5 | 12.44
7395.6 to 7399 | 12.08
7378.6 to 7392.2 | 12.04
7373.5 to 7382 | 12.28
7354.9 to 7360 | 12.26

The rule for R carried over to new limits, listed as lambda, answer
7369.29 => 12.14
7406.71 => 11.61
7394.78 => 12.04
